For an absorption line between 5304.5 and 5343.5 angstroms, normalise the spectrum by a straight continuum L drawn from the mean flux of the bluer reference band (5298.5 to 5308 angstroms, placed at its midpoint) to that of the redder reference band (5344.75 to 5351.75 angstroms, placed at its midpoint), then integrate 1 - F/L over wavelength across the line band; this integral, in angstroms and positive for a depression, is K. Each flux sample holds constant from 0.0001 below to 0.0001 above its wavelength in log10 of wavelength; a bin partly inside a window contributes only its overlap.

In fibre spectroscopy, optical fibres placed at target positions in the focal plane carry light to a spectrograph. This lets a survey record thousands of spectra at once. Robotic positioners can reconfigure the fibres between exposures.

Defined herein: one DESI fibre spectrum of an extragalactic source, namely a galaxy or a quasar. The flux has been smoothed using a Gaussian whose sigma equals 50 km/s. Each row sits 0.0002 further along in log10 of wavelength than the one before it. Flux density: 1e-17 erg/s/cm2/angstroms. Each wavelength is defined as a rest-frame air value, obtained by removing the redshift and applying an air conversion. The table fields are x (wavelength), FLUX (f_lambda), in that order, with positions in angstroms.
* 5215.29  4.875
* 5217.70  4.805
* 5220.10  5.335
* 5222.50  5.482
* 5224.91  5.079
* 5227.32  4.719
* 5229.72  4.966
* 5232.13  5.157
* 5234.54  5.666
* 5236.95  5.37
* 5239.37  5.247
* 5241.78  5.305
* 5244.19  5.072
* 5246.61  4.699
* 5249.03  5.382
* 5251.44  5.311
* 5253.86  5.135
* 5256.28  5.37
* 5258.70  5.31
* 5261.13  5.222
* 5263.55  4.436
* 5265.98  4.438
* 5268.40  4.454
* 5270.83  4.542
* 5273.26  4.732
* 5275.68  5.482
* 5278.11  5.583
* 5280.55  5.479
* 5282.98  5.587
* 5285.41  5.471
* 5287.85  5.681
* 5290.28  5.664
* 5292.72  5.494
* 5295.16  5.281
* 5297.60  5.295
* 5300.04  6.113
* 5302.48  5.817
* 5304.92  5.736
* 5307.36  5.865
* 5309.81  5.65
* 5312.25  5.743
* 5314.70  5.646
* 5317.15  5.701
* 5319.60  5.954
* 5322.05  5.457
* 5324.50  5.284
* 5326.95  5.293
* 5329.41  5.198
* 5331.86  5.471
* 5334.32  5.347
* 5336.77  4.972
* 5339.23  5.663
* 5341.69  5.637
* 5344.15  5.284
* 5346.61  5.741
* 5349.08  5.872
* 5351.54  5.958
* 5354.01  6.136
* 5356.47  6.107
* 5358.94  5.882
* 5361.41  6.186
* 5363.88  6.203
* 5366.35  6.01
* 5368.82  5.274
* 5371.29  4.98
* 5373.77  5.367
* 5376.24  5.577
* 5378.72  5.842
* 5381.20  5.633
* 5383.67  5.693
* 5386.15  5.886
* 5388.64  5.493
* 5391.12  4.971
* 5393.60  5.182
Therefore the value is 2.0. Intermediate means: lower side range 5.87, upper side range 5.79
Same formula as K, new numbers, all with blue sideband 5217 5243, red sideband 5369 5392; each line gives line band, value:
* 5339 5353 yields -0.71 angstroms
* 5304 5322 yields -1.26 angstroms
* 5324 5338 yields 0.35 angstroms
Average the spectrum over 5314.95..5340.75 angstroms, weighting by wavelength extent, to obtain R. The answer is 5.44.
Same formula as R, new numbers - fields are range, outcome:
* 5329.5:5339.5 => 5.32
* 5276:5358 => 5.61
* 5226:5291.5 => 5.17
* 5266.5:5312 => 5.43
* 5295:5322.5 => 5.71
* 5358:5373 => 5.74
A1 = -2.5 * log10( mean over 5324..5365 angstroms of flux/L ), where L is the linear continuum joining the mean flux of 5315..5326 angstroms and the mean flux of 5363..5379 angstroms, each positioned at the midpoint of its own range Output -0.02 mag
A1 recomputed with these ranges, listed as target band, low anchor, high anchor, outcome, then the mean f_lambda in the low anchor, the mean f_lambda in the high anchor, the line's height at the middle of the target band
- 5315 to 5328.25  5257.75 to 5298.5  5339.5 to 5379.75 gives -0.01 mag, 5.18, 5.75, 5.49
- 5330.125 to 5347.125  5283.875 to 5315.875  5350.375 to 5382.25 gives 0.06 mag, 5.65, 5.78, 5.73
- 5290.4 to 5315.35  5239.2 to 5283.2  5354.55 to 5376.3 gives -0.06 mag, 5.08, 5.75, 5.35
